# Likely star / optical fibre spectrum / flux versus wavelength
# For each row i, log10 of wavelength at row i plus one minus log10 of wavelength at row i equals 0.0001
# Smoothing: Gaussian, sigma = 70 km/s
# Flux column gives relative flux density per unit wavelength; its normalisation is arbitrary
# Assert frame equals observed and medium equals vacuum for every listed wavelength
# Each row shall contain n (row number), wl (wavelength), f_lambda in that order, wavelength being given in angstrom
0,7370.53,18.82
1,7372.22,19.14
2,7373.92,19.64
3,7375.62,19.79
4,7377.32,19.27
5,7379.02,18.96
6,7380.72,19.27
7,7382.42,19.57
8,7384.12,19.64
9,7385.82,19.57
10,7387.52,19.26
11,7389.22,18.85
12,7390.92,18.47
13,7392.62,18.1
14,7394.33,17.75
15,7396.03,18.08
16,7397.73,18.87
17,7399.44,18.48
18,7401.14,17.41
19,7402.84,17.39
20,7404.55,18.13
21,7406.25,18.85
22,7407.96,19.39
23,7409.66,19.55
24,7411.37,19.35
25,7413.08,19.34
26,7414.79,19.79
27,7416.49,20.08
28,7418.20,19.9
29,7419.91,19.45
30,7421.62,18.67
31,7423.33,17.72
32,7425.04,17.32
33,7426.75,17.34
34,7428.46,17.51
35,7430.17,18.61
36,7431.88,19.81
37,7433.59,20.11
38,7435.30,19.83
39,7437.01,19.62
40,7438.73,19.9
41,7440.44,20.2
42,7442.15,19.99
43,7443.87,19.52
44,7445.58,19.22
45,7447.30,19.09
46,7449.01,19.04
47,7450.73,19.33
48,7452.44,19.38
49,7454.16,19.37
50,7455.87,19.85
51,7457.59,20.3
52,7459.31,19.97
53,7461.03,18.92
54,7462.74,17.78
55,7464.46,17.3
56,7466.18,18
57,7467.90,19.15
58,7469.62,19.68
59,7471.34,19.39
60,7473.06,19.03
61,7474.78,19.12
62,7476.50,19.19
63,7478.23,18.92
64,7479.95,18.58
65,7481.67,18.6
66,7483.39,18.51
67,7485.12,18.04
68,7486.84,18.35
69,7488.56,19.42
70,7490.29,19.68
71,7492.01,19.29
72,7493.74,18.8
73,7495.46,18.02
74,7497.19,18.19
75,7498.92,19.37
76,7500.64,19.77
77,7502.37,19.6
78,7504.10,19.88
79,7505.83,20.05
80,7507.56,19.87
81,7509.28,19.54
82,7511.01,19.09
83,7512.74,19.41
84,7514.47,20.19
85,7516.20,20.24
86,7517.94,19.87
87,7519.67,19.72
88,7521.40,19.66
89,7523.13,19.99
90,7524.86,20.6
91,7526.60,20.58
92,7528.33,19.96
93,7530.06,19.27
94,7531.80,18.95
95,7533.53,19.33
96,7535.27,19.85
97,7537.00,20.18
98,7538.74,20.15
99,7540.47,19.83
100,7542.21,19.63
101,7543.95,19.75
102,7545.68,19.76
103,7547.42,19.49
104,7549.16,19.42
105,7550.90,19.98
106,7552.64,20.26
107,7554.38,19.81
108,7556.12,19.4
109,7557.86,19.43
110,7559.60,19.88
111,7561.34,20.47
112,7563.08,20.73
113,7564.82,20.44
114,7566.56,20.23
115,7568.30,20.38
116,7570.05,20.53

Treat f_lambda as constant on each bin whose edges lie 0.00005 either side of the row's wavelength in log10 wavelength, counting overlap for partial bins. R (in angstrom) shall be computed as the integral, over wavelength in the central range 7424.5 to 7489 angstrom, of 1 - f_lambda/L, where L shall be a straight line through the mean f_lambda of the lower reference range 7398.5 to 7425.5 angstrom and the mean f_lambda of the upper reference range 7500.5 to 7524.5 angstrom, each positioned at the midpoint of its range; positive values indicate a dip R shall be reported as 0.7 angstrom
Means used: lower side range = 18.8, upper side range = 19.8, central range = 19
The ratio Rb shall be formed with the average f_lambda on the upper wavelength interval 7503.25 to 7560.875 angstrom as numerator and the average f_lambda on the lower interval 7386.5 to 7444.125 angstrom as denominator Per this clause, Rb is 1.05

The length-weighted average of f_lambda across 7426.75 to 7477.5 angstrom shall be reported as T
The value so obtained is 19.2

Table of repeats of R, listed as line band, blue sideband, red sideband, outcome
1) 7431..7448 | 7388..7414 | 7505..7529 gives -0.7 angstrom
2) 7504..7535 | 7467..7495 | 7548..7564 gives -0.5 angstrom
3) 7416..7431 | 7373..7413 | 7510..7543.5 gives 0.5 angstrom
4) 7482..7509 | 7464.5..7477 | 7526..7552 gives 0.2 angstrom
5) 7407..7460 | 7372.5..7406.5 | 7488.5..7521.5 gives -0.7 angstrom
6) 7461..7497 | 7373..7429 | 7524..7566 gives 1.2 angstrom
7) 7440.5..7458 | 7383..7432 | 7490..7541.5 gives -0.4 angstrom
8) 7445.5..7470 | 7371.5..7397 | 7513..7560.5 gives 0.4 angstrom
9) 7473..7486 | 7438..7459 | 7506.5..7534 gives 0.6 angstrom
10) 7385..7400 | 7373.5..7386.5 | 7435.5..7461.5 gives 0.7 angstrom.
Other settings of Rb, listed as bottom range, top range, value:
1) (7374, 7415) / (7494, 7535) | 1.04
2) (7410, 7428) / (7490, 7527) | 1.04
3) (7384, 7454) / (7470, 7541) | 1.02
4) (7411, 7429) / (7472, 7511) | 1.02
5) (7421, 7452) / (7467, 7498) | 0.99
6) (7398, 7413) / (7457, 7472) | 1.02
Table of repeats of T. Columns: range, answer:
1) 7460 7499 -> 18.7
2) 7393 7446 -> 18.9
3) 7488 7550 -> 19.6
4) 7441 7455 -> 19.4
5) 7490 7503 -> 19.1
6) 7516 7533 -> 19.9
